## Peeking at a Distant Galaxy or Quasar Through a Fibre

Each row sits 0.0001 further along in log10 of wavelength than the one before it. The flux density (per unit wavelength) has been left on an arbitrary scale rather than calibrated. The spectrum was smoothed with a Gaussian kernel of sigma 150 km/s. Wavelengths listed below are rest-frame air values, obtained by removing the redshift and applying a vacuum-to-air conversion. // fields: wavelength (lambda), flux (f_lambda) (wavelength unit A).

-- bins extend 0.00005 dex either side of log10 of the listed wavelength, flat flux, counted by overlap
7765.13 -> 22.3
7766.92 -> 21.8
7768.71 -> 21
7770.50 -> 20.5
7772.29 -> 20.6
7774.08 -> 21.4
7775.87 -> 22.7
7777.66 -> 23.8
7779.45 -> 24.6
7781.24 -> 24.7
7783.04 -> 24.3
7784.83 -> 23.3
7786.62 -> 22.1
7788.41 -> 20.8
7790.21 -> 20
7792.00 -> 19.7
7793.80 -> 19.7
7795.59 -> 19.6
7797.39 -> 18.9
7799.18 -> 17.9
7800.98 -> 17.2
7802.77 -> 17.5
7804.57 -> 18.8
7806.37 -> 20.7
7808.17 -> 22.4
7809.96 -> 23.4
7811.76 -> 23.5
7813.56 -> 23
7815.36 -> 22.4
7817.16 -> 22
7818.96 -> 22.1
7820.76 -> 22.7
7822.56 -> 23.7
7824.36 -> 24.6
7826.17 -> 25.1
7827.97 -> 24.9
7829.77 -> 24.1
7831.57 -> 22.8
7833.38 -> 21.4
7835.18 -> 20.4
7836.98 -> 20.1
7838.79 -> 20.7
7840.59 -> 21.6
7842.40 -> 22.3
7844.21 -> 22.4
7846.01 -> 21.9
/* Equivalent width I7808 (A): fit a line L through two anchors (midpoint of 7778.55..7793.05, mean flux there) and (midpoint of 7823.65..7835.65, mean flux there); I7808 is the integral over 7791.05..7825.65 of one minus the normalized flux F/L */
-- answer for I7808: 2.8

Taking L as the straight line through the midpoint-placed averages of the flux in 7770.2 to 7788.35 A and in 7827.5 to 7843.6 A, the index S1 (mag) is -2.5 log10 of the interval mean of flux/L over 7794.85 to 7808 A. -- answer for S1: 0.19 mag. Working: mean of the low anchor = 22.8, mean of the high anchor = 22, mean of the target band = 18.8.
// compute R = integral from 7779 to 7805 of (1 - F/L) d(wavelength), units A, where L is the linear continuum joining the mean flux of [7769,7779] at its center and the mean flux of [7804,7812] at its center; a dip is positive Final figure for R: 1.5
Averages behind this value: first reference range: 21.9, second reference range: 21.7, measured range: 20.6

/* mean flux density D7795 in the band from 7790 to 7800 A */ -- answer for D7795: 19.3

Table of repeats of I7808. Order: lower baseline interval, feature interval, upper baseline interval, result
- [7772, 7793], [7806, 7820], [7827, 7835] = 0.2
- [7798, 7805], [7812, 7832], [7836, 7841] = -4.1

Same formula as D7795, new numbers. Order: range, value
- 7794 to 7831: 21.7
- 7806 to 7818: 22.6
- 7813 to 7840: 22.7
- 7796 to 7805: 18.1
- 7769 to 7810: 21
